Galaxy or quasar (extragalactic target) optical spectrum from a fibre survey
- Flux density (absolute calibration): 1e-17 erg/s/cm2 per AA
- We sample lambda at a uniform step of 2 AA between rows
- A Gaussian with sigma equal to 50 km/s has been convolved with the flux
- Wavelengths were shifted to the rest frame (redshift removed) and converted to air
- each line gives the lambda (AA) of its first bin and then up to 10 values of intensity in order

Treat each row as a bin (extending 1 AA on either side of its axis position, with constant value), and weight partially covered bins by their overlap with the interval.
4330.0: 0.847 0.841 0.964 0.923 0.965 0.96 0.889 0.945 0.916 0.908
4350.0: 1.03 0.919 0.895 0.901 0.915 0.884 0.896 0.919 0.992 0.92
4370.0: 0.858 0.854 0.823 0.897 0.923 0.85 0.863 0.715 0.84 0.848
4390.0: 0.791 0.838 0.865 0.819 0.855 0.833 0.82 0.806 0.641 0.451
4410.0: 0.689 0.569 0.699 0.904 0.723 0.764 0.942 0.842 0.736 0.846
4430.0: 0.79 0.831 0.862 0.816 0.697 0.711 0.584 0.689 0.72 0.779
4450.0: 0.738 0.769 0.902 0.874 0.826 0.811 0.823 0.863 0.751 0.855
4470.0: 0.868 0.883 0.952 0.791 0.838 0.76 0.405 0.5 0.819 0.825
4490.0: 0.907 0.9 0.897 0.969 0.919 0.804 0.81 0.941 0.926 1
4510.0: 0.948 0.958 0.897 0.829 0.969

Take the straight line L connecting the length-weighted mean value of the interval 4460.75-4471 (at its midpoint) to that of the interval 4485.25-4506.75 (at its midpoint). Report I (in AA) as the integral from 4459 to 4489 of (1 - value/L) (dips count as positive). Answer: 2.2 AA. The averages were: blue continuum 0.831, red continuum 0.884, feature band 0.783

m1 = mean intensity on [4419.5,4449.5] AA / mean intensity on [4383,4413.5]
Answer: 1.0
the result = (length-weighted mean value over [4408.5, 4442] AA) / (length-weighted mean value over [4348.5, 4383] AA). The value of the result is 0.85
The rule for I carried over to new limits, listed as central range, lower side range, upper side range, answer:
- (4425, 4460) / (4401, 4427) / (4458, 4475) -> 1.0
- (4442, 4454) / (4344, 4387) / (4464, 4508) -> 1.5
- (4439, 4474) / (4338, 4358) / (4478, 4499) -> 1.2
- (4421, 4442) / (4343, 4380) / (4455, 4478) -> 1.7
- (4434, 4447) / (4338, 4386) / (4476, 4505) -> 2.0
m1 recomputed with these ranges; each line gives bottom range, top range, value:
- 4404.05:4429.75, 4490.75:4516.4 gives 1.23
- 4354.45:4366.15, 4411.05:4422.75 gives 0.84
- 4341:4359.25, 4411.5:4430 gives 0.85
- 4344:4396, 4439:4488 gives 0.88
